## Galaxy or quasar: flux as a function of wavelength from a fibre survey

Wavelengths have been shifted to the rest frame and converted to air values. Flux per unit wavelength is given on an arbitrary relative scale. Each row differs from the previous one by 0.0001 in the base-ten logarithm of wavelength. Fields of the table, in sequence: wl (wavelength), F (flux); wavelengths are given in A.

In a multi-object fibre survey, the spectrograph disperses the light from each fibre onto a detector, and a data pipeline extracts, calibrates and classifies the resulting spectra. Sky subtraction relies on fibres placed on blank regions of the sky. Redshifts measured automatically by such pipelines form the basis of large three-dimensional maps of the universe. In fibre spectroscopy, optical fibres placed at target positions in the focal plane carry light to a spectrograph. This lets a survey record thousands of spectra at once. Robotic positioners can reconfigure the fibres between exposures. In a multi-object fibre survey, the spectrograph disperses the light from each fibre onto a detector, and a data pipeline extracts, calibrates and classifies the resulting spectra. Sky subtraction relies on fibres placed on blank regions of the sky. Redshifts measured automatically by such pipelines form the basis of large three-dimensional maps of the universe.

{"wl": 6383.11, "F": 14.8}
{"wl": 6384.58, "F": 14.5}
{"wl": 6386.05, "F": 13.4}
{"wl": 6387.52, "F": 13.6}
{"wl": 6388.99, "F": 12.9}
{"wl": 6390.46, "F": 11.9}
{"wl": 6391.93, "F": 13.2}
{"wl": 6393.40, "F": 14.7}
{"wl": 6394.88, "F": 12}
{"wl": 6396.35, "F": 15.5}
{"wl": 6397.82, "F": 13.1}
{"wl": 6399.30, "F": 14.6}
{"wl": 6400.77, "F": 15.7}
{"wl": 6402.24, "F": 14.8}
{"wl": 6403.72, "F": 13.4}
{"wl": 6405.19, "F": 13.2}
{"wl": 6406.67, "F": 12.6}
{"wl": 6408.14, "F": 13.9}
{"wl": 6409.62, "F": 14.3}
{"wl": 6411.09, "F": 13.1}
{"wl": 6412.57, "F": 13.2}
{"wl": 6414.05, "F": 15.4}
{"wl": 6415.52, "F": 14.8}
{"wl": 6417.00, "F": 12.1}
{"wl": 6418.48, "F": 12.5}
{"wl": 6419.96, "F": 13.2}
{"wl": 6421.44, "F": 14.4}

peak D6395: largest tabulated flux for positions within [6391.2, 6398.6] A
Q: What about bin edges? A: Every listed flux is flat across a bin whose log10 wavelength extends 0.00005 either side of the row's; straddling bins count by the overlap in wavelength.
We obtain 15.5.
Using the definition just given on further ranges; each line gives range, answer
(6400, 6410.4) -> 15.7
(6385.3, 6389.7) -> 13.6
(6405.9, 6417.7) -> 15.4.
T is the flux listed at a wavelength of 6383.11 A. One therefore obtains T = 14.8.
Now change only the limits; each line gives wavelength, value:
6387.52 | 13.6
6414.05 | 15.4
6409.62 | 14.3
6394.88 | 12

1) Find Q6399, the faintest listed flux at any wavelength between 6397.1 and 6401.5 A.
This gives 13.1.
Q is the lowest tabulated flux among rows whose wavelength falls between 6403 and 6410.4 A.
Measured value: 12.6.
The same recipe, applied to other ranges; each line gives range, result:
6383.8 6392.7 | 11.9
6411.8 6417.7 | 12.1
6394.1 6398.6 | 12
